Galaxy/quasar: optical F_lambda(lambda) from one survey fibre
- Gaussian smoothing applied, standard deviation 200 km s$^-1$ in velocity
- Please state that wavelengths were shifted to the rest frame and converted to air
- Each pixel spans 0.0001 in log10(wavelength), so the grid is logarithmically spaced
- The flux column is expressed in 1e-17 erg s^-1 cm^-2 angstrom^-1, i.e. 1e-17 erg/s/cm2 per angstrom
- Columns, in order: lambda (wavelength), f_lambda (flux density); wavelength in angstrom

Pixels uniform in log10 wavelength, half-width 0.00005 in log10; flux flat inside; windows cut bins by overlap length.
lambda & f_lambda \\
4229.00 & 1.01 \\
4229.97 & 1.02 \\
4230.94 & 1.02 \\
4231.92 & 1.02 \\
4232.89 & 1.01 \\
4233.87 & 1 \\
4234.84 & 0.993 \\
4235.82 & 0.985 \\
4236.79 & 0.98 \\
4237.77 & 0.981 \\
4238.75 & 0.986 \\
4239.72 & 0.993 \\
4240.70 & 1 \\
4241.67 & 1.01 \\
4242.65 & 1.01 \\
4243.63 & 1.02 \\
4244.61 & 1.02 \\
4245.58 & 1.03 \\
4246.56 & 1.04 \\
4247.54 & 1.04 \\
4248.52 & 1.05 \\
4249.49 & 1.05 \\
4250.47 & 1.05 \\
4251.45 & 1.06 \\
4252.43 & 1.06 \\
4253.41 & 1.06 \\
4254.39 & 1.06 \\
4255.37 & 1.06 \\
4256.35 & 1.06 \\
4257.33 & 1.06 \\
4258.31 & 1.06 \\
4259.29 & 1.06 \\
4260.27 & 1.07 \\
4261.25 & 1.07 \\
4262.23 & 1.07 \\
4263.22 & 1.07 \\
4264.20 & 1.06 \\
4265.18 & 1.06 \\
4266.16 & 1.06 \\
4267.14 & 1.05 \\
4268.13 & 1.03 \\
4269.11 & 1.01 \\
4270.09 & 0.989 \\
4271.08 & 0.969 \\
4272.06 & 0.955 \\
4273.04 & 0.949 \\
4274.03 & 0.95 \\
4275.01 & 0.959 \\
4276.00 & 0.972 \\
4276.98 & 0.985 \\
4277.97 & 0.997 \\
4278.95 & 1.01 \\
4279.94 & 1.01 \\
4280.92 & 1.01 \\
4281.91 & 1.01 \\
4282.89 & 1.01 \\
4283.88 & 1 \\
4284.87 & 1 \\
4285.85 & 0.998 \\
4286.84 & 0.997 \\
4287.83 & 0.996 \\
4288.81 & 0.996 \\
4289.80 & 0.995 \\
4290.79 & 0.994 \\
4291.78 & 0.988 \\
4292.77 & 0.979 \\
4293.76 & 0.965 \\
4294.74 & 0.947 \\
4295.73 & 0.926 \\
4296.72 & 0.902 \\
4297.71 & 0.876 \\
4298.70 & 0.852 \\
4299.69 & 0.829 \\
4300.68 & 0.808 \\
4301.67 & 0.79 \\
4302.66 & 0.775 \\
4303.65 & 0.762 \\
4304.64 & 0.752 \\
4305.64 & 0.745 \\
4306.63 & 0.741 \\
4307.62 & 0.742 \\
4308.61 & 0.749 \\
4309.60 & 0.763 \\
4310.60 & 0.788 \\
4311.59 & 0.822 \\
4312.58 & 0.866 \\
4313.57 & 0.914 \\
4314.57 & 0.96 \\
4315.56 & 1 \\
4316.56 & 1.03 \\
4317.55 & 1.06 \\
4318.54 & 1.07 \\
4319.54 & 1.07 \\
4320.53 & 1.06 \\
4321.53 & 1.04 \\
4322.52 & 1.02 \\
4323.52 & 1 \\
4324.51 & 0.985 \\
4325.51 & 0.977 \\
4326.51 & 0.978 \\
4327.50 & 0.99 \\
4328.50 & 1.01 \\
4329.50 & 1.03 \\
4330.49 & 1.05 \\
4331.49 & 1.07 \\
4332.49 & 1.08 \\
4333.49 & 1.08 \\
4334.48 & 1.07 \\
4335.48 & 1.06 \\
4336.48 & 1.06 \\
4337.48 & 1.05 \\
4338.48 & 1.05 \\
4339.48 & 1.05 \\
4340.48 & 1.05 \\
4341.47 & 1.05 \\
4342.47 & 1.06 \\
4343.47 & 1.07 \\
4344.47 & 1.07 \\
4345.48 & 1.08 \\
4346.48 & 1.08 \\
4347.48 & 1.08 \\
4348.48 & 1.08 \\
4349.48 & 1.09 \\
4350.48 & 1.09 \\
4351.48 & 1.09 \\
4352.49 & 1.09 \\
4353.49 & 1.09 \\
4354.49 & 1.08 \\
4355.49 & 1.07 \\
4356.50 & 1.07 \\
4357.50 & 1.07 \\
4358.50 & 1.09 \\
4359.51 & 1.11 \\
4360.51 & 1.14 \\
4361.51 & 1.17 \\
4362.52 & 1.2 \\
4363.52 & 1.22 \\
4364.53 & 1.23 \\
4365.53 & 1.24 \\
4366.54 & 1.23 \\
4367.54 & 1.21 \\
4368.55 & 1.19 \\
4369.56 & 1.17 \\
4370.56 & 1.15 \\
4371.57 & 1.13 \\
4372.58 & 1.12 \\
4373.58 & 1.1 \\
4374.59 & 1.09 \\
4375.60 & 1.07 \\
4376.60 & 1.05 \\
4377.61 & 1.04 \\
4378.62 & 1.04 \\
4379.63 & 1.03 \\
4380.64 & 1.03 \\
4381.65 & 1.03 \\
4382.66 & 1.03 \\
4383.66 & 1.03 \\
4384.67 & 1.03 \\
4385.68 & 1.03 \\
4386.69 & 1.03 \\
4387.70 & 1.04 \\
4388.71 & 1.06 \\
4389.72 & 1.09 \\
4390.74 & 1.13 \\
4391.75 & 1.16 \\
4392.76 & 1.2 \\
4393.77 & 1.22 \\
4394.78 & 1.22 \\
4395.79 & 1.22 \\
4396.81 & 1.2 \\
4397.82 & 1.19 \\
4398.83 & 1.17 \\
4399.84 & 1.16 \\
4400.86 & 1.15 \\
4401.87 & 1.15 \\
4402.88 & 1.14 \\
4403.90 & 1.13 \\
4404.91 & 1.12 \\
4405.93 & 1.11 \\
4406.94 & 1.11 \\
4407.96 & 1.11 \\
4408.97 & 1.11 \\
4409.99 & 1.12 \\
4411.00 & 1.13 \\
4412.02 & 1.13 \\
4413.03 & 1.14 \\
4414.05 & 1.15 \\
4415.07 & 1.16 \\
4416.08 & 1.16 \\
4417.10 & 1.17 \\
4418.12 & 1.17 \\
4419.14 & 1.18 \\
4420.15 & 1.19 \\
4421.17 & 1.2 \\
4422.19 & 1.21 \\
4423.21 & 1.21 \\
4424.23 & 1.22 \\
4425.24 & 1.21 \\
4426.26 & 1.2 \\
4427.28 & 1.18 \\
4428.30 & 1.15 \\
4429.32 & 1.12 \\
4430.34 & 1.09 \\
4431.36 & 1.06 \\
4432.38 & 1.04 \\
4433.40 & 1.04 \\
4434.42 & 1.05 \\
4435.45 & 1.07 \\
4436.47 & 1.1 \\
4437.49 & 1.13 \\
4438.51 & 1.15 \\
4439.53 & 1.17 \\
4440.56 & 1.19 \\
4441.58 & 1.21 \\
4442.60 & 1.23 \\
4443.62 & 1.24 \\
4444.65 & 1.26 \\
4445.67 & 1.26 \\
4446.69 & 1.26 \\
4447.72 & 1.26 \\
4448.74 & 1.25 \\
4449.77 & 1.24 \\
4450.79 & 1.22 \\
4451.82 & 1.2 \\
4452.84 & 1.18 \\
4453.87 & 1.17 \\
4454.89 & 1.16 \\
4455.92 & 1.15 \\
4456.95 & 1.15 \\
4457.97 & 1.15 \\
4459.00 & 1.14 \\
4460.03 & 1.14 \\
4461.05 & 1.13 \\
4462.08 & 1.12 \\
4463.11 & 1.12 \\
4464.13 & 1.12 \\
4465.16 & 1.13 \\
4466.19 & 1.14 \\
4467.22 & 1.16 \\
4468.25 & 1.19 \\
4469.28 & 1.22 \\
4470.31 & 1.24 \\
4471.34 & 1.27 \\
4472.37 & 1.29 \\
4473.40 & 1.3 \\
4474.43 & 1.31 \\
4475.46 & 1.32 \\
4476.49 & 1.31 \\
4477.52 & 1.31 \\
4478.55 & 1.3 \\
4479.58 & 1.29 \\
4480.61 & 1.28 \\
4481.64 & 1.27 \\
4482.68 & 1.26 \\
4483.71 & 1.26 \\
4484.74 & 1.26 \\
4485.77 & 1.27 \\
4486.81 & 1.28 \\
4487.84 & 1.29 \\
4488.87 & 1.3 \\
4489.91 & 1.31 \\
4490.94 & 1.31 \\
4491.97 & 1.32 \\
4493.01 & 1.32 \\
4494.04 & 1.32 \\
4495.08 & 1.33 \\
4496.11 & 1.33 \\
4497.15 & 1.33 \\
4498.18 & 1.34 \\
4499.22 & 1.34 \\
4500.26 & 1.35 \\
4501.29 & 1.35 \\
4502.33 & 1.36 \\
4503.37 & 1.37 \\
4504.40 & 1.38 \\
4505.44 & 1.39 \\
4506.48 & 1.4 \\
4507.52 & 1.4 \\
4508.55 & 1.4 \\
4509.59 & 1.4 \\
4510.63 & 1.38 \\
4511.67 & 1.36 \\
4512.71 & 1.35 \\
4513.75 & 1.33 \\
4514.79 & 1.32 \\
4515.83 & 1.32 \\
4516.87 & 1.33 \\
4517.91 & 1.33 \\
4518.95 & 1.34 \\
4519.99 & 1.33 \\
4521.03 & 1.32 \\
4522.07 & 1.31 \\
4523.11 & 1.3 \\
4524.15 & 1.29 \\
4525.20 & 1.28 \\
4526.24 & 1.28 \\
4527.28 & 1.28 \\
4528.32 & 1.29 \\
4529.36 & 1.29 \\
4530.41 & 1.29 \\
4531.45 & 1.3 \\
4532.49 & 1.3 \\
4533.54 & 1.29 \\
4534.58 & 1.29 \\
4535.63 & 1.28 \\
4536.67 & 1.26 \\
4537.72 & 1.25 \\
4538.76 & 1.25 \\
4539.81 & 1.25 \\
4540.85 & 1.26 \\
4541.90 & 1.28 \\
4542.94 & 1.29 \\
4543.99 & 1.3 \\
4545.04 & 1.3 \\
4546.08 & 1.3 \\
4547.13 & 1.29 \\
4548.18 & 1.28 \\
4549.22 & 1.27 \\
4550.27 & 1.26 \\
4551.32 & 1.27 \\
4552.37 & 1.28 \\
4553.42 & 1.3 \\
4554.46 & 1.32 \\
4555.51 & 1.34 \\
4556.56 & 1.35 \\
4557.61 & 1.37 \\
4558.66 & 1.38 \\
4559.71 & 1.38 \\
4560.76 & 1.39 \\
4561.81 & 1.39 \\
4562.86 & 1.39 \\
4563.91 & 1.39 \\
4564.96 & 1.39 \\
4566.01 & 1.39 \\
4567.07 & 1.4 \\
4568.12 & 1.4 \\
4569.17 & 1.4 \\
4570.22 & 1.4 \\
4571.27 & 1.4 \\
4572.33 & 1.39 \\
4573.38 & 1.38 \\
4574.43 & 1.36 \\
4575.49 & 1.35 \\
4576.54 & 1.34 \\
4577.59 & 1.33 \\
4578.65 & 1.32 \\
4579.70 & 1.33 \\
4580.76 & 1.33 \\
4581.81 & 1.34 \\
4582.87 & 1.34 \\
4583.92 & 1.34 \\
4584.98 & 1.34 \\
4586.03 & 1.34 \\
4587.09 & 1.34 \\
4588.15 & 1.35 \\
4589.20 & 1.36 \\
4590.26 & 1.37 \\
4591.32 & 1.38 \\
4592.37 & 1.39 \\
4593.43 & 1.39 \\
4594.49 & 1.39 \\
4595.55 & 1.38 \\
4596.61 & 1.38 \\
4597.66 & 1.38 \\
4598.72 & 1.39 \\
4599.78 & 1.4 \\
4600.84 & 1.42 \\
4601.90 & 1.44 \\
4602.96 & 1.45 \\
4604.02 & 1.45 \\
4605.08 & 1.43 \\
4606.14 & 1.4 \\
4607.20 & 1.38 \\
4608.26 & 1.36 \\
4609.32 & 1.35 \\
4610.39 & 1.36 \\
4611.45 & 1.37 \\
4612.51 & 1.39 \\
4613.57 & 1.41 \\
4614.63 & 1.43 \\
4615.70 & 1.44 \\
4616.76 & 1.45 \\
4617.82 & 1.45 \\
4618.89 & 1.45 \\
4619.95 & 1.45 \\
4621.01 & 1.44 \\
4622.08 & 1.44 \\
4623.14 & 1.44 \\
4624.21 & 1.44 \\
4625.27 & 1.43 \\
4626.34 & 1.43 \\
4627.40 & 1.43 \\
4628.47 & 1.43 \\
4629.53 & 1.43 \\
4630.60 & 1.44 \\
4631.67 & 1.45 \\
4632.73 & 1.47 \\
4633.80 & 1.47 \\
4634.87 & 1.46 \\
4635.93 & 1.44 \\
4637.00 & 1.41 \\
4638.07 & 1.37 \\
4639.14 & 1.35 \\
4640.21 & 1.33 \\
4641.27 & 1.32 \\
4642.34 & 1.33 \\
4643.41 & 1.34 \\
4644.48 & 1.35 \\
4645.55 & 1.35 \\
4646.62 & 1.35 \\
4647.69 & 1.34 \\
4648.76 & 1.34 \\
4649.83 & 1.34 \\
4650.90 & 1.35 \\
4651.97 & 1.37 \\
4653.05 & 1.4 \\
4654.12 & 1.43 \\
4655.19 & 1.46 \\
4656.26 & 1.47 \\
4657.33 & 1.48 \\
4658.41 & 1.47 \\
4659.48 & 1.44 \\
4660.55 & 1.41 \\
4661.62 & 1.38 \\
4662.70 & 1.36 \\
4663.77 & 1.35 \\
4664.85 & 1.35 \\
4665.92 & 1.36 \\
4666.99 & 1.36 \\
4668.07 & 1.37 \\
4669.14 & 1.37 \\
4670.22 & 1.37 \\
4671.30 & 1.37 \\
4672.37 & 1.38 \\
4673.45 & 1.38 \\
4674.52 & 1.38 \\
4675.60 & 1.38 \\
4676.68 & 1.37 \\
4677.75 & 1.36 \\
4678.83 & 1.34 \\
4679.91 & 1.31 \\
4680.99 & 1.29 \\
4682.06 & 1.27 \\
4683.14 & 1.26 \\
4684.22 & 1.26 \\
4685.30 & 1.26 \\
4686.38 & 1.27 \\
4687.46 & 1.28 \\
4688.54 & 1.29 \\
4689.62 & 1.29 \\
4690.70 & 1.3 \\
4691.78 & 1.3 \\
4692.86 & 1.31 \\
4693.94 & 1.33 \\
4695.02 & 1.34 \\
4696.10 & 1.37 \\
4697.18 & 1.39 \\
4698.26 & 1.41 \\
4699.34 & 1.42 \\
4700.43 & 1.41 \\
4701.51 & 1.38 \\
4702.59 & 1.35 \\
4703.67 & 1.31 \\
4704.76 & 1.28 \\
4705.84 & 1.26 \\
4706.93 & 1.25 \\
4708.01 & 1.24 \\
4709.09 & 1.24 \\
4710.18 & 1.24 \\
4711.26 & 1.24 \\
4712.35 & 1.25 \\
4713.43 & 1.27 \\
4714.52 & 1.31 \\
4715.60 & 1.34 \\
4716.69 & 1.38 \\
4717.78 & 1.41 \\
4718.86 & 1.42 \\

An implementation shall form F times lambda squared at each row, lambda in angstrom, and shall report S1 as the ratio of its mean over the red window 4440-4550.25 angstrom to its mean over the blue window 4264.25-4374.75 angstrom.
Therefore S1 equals 1.4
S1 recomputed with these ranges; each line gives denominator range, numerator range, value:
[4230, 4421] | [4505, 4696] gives 1.47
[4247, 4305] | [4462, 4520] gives 1.46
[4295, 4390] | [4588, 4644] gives 1.55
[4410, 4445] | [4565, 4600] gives 1.27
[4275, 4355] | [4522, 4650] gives 1.57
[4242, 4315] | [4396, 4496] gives 1.34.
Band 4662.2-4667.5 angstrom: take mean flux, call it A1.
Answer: 1.36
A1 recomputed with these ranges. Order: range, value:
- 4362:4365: 1.21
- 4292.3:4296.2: 0.956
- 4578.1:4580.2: 1.32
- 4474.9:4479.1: 1.31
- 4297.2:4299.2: 0.864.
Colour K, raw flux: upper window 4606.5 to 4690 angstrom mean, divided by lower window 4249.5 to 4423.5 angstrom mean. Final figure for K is 1.32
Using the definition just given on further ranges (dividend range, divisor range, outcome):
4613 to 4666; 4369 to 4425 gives 1.25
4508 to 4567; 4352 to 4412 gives 1.18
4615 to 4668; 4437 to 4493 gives 1.14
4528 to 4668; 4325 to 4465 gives 1.22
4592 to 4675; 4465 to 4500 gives 1.09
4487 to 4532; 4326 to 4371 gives 1.21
